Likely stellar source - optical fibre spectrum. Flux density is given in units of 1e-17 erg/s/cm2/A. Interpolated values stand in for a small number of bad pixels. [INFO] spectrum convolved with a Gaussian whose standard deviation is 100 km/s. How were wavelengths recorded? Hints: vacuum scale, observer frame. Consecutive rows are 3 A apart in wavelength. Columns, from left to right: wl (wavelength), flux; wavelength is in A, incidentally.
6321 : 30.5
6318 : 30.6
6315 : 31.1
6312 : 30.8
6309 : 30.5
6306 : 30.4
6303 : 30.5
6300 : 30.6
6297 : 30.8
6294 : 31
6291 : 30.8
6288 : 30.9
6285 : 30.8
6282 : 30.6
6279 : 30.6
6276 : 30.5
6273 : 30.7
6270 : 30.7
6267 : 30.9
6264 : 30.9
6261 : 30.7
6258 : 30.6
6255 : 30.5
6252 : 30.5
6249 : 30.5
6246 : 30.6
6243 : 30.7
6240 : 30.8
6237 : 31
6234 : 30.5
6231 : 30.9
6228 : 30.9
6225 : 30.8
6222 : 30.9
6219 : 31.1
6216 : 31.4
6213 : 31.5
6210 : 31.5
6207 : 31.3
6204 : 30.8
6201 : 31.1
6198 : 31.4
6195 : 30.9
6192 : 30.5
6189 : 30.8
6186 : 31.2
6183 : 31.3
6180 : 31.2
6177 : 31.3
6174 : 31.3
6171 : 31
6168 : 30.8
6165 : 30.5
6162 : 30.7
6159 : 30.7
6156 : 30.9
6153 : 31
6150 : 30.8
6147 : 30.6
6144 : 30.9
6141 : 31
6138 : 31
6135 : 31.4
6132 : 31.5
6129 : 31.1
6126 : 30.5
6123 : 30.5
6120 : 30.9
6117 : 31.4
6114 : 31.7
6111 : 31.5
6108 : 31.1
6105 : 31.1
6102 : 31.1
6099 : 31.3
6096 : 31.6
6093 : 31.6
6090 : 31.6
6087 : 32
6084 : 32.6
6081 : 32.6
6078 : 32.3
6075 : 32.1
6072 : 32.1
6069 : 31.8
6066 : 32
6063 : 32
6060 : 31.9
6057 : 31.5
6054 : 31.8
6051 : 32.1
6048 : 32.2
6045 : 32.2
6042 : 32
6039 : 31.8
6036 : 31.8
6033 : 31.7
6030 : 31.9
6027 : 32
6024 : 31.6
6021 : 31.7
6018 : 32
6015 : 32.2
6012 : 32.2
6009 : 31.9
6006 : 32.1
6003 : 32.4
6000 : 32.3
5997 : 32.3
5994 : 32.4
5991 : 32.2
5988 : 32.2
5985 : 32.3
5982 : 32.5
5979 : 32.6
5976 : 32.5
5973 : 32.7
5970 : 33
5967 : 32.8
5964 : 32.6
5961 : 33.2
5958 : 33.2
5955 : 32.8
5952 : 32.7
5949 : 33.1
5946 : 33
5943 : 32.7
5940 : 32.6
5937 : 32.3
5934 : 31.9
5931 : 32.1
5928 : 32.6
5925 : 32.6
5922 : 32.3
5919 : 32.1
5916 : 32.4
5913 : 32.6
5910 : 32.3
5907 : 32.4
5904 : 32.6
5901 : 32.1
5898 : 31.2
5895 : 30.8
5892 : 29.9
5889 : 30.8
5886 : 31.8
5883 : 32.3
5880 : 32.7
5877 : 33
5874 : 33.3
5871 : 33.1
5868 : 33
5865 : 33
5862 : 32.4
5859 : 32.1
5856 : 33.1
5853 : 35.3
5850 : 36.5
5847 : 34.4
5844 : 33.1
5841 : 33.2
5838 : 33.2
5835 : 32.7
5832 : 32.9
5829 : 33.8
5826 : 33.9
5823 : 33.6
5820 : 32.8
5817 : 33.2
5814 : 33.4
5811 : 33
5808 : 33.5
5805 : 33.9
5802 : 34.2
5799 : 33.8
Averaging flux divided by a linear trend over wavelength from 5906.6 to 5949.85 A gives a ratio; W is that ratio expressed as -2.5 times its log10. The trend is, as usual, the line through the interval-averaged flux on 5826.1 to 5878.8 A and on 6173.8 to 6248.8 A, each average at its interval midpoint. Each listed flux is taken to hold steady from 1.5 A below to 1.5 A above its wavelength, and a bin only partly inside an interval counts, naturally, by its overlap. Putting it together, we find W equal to 0.02 mag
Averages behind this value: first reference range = 33.4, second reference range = 31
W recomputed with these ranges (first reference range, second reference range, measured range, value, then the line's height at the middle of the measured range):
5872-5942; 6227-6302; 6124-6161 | 0.01 mag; 31.2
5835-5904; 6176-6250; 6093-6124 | 0.01 mag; 31.5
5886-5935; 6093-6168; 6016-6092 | -0.02 mag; 31.3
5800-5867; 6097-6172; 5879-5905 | 0.05 mag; 33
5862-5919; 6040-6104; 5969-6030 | -0.01 mag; 32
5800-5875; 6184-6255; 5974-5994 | 0.00 mag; 32.5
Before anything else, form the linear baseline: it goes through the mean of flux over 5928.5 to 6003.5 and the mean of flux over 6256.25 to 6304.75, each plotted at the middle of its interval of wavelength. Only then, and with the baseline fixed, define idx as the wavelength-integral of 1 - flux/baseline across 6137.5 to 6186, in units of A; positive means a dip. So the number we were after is 0.7 A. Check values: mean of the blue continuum 32.6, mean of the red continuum 30.7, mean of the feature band 30.9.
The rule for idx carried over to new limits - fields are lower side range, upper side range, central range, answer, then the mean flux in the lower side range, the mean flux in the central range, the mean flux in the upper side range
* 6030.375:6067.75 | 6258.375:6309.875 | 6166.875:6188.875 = 0.1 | 31.9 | 31.1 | 30.7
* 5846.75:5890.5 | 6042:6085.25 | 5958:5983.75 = -0.2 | 33.1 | 32.8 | 32.1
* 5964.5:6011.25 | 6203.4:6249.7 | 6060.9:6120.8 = 0.1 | 32.4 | 31.7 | 31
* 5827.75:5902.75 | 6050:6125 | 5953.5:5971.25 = -0.3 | 32.8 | 32.9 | 31.7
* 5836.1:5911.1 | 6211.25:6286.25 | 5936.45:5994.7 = -0.8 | 32.7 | 32.7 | 30.8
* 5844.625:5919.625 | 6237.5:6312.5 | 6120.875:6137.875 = 0.2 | 32.6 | 31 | 30.7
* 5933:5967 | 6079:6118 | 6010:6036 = 0.2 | 32.8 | 31.9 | 31.6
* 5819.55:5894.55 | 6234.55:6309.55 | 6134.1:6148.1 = 0.2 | 33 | 31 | 30.7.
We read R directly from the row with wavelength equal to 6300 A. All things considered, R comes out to 30.6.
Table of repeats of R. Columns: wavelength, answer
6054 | 31.8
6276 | 30.5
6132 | 31.5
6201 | 31.1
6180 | 31.2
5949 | 33.1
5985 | 32.3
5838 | 33.2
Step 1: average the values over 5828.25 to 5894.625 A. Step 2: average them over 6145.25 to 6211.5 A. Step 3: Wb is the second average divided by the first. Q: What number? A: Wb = 0.94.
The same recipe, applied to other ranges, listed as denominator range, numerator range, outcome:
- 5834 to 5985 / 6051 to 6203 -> 0.96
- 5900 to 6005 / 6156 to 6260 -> 0.95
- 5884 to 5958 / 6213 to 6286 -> 0.96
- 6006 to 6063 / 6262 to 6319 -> 0.96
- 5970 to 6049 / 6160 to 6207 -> 0.96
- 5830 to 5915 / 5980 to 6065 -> 0.98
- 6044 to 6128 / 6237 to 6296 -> 0.97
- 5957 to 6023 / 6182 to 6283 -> 0.95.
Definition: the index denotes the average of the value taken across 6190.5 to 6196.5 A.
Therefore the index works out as 30.7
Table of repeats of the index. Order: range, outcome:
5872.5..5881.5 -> 33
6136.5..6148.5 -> 30.9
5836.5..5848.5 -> 33.5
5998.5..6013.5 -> 32.2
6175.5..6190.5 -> 31.2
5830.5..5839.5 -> 32.9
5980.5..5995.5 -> 32.3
